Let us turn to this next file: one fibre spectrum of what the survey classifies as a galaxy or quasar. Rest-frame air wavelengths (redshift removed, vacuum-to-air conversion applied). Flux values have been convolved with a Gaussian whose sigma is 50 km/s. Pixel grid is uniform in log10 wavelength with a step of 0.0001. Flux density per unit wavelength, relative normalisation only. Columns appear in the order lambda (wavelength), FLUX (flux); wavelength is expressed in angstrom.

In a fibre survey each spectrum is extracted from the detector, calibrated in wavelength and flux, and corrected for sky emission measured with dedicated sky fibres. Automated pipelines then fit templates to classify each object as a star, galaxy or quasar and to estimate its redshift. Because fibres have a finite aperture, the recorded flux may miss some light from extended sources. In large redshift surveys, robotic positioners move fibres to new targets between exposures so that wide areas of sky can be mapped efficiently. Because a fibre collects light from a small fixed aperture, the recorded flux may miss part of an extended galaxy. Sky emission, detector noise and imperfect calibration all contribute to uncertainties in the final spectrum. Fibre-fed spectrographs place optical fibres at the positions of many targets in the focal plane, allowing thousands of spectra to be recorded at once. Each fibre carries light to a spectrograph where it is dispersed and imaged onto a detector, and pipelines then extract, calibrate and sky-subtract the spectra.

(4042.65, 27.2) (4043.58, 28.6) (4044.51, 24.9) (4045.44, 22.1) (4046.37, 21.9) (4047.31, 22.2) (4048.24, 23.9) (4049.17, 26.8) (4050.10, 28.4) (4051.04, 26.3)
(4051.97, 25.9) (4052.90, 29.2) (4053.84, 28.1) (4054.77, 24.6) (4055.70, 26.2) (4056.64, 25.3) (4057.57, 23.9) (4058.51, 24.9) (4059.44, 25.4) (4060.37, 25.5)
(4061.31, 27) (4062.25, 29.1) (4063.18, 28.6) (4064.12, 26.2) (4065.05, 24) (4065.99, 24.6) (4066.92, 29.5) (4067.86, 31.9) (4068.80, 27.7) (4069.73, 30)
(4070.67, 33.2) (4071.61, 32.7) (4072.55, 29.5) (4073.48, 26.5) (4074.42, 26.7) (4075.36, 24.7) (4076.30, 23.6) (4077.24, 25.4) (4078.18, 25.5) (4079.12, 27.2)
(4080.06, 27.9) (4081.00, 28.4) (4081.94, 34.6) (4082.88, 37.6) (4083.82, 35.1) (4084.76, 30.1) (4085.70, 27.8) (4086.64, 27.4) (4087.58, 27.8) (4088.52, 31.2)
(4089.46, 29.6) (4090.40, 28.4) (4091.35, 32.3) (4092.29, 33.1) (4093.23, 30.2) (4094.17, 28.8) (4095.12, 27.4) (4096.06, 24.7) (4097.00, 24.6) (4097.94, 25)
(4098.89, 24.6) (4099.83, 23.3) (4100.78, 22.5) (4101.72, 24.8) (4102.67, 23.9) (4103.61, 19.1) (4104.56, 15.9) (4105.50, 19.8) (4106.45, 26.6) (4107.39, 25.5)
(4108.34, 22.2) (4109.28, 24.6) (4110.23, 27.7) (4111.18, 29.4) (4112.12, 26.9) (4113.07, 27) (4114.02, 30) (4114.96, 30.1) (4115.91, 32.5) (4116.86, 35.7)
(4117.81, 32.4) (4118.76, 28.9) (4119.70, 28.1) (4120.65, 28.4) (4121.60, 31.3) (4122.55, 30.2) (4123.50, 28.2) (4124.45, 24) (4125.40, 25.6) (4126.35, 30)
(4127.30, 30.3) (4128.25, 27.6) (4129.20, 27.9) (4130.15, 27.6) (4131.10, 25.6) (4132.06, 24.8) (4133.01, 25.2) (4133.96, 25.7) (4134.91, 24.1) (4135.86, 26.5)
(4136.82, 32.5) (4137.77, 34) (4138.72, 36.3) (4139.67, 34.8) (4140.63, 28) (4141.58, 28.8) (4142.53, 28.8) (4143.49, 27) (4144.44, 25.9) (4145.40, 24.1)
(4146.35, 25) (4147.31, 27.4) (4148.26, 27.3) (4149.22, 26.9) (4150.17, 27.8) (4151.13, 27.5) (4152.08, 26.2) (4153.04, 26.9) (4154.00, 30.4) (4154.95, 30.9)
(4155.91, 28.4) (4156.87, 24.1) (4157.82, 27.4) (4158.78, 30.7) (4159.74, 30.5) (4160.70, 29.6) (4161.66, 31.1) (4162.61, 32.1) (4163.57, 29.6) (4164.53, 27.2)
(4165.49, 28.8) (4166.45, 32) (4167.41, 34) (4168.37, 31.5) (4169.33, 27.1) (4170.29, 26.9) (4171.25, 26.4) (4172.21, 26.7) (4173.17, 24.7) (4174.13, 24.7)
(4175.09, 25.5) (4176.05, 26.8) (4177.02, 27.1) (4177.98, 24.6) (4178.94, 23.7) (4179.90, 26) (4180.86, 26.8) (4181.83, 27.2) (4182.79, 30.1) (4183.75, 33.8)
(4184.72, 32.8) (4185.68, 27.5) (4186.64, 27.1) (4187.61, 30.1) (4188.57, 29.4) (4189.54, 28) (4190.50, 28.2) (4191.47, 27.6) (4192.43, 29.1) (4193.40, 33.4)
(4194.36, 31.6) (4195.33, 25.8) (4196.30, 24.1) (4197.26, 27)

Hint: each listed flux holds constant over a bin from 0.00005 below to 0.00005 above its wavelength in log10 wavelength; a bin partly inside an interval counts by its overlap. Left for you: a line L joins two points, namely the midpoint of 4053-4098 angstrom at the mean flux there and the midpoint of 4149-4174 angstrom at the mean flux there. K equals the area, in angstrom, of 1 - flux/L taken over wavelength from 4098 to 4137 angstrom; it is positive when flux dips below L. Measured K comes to 2.3 angstrom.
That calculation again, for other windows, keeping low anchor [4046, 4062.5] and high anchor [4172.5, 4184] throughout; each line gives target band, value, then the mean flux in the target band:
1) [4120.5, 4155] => -2.2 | 28.1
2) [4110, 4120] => -1.4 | 30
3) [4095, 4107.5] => 1.4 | 23.2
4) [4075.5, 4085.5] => -1.3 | 29.3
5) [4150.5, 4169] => -2.0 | 29.4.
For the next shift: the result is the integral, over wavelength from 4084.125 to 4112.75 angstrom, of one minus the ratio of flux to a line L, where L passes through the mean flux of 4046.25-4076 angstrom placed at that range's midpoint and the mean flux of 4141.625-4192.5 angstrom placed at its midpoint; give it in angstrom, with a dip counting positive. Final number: 1.1 angstrom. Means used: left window 26.9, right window 28.1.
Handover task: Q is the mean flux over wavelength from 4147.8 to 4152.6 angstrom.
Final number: 27.1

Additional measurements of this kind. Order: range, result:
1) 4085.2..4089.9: 28.8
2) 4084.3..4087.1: 28.4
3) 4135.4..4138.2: 30.9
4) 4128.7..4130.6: 27.8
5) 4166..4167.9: 33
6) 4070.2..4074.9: 29.7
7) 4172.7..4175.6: 25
